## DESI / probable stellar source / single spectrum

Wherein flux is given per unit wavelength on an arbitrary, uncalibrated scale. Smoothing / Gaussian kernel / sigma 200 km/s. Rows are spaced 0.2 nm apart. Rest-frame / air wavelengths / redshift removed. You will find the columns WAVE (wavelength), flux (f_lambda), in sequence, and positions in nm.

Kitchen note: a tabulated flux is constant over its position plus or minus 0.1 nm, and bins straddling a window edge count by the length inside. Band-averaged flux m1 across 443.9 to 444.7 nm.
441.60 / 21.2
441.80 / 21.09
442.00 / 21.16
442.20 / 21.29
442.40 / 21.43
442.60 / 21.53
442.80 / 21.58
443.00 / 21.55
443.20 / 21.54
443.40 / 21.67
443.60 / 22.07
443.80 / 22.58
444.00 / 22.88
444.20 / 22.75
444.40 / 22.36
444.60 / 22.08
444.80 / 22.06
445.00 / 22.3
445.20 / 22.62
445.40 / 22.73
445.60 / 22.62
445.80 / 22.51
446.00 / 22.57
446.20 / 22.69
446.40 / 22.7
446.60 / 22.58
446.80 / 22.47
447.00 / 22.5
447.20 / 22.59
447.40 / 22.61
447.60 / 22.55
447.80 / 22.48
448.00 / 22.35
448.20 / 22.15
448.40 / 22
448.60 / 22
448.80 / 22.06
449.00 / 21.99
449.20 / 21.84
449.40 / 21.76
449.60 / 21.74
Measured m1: 22.5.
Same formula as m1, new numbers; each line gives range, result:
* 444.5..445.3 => 22.3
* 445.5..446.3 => 22.6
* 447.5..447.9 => 22.5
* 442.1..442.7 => 21.4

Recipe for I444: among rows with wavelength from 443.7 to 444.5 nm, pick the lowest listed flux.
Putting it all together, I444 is 22.36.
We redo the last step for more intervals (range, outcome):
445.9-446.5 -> 22.57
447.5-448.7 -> 22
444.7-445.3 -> 22.06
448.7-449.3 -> 21.84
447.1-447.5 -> 22.59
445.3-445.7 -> 22.62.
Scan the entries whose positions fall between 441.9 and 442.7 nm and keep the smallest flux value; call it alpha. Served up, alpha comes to 21.16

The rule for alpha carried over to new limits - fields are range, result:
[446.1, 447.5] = 22.47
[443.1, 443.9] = 21.54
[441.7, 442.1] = 21.09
